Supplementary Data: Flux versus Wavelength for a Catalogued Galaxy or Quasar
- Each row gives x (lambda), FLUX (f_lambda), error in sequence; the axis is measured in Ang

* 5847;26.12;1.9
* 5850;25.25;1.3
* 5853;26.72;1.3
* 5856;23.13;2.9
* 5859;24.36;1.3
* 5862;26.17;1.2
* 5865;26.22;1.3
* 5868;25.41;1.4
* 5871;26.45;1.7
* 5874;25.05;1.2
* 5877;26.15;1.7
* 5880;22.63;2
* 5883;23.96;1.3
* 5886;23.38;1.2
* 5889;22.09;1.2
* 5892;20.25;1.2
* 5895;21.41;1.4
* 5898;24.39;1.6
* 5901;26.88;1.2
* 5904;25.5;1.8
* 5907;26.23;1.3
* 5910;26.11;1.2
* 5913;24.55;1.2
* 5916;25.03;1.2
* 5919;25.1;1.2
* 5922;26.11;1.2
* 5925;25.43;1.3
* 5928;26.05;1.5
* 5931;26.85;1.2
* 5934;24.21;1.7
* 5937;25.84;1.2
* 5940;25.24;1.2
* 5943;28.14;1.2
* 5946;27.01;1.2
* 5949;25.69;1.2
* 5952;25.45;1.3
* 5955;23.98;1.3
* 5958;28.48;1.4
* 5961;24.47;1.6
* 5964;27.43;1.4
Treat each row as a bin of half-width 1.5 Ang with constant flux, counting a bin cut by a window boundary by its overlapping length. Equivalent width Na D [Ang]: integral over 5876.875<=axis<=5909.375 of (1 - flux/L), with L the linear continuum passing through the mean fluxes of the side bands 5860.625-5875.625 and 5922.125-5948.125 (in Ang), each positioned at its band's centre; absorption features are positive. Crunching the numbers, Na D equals 2.6 Ang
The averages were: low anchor 25.9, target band 23.9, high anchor 26.1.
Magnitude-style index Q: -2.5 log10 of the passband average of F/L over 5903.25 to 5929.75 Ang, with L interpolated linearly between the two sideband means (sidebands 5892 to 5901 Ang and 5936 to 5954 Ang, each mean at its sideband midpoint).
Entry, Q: -0.053 mag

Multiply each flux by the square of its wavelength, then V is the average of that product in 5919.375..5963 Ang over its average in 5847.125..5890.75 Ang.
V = 1.1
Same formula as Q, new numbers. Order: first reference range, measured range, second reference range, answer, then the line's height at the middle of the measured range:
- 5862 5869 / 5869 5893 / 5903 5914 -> 0.086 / 25.8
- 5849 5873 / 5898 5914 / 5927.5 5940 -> -0.008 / 25.6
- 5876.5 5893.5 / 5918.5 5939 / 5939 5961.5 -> -0.026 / 25.1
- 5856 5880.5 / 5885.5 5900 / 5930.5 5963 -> 0.141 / 25.5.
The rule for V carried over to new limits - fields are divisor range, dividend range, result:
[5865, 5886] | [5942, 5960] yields 1.08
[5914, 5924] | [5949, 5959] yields 1.03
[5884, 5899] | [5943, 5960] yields 1.20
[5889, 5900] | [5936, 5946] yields 1.21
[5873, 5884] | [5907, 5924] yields 1.05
